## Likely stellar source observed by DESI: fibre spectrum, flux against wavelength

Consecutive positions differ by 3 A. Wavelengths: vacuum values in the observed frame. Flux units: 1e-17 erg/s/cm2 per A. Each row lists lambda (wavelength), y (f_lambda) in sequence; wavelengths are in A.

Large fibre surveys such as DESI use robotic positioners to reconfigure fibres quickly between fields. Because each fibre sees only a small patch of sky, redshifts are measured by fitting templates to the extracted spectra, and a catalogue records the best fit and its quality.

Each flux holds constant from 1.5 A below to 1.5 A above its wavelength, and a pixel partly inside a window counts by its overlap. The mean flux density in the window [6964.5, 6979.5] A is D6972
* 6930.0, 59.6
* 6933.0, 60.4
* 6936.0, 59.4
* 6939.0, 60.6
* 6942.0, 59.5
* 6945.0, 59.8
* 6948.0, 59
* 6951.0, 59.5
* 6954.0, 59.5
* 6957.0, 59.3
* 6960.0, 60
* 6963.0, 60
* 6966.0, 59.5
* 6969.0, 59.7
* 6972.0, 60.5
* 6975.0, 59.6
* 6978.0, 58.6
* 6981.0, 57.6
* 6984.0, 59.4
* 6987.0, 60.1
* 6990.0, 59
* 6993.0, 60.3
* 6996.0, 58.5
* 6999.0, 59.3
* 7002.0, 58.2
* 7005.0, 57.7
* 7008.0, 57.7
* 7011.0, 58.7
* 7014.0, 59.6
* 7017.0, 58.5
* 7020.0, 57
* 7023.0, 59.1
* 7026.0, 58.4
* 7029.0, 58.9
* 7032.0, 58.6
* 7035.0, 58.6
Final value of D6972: 59.6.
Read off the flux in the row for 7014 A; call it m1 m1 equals 59.6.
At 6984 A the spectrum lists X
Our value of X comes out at 59.4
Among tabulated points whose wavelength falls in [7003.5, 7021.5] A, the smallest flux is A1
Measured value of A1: 57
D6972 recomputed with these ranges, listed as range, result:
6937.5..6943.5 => 60.1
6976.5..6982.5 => 58.1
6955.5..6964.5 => 59.8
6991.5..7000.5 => 59.4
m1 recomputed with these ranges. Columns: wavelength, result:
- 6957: 59.3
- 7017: 58.5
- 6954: 59.5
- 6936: 59.4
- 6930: 59.6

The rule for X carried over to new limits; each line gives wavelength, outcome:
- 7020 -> 57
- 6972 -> 60.5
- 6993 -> 60.3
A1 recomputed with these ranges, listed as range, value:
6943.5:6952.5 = 59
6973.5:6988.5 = 57.6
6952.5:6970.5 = 59.3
